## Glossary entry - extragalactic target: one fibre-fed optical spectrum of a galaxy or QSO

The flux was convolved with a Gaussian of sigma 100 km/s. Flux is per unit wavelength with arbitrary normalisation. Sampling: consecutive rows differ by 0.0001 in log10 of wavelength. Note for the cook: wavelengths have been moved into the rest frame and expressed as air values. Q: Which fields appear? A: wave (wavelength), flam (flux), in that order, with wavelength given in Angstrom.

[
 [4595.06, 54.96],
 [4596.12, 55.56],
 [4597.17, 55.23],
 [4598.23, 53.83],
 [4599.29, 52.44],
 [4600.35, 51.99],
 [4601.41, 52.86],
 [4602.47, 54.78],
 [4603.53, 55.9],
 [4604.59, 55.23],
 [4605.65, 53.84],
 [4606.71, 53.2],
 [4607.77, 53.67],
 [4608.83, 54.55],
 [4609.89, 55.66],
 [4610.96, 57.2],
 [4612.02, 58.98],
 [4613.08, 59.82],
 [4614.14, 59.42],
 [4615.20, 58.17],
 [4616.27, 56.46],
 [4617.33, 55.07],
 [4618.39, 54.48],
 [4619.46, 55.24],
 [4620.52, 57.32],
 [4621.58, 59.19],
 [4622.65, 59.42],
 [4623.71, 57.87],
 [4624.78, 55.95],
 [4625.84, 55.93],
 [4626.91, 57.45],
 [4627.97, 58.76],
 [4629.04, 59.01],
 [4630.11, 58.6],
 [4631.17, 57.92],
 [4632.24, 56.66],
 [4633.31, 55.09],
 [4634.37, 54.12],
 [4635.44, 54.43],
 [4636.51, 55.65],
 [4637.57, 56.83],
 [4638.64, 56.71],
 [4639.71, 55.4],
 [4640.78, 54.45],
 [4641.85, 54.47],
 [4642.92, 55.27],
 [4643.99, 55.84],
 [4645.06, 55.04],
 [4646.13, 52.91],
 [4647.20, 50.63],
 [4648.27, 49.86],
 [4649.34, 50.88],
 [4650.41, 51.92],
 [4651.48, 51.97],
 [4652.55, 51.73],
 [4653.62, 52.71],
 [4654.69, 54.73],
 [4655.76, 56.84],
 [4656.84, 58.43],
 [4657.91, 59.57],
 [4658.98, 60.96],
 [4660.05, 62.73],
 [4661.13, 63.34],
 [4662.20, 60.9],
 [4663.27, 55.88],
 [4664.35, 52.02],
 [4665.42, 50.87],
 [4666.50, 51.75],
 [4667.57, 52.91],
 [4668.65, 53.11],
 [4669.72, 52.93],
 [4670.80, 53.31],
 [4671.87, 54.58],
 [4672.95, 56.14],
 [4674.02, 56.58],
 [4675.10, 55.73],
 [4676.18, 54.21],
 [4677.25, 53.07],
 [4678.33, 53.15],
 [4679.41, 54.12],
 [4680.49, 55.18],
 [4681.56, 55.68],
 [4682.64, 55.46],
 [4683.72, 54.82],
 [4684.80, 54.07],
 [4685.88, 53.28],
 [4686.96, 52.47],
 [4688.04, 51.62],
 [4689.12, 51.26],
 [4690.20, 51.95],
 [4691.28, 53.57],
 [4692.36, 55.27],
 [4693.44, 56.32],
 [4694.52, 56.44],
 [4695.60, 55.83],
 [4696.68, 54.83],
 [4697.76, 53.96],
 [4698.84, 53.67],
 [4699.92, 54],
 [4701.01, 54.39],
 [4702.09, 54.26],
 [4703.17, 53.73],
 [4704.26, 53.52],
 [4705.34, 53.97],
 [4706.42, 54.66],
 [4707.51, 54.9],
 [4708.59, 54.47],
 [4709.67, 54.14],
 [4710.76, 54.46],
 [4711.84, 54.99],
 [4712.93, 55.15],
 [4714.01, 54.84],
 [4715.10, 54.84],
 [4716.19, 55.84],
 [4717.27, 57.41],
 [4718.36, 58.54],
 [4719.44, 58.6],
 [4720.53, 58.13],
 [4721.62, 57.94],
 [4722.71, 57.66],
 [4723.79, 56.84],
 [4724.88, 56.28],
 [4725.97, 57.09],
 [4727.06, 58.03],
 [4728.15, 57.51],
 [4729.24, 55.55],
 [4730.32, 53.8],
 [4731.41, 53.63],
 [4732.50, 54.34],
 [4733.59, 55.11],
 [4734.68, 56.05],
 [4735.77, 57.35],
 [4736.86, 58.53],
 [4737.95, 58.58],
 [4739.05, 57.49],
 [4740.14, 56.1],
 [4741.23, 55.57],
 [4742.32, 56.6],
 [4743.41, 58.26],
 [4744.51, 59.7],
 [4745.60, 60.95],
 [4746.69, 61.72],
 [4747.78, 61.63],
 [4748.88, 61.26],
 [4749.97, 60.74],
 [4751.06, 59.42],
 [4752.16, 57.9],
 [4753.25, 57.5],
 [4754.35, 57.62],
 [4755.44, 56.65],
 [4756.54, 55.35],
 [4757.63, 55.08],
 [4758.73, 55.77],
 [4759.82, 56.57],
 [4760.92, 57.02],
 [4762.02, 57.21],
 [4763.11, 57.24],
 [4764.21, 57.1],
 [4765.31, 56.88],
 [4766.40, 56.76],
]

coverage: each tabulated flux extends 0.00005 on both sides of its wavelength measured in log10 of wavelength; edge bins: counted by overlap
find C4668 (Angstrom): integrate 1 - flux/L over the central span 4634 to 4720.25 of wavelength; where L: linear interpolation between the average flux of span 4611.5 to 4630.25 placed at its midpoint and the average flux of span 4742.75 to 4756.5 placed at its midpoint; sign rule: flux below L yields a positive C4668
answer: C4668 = 5.2 Angstrom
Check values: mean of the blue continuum 57.6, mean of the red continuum 59.3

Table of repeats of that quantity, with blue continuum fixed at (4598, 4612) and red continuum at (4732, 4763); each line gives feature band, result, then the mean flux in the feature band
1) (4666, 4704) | 1.5 Angstrom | 54.1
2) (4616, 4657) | -0.2 Angstrom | 55.4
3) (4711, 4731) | 0.2 Angstrom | 56.6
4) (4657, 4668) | -0.3 Angstrom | 57.2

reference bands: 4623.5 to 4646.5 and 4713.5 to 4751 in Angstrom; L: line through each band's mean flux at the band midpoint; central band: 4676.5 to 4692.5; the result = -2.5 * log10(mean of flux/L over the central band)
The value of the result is 0.06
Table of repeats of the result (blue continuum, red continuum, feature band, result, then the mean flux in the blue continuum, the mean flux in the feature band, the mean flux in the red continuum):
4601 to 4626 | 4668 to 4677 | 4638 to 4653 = 0.04 mag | 56.3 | 53.4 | 54.5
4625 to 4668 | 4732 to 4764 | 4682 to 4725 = 0.04 mag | 55.5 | 54.9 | 57.7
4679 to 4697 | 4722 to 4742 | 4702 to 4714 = 0.02 mag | 54.2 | 54.4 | 56.4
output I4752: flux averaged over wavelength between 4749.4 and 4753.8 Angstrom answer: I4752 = 58.9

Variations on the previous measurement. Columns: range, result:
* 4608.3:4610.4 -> 55.1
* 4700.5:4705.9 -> 54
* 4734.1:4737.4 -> 57.3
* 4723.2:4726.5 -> 56.8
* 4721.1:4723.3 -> 57.9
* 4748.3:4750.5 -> 60.9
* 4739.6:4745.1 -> 57.3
